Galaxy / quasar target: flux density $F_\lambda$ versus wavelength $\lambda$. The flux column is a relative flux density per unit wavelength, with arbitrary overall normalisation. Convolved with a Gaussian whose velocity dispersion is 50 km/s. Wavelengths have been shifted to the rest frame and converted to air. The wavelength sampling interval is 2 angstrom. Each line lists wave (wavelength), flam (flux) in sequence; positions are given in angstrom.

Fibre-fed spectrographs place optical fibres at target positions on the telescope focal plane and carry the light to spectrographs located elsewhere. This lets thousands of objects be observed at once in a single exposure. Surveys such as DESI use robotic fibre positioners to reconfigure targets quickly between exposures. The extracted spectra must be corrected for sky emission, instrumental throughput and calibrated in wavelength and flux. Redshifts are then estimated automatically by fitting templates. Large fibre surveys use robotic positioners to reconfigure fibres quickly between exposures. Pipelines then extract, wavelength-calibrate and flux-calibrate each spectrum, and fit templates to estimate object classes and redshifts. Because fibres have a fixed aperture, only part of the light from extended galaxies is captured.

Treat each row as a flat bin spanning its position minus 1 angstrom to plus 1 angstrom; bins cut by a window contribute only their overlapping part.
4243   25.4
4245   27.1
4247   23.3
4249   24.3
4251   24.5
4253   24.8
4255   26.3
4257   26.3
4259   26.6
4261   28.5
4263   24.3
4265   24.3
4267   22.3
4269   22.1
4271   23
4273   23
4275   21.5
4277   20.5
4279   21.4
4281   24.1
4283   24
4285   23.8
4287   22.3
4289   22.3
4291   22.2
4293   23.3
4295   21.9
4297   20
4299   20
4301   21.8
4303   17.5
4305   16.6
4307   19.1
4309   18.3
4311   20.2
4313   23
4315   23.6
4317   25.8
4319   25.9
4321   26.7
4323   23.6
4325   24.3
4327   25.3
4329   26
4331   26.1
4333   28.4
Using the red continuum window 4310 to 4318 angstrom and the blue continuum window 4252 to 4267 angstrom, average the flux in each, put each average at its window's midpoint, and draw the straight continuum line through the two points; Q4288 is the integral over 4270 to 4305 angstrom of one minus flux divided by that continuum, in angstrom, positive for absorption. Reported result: 3.7 angstrom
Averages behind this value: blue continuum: 25.6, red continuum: 23.2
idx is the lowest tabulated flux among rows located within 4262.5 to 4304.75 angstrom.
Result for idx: 17.5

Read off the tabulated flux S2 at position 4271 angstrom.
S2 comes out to 23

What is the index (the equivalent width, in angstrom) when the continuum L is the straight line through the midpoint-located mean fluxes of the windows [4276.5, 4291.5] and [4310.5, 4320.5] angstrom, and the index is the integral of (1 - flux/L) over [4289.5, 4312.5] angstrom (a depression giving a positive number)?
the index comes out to 3.1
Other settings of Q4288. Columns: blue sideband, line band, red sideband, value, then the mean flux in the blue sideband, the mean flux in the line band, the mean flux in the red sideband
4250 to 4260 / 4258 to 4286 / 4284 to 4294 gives 0.8 angstrom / 25.7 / 23.5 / 22.8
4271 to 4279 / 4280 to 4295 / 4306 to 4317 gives -1.0 angstrom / 21.8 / 23.1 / 21.3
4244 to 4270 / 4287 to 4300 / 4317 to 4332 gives 1.8 angstrom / 25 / 21.7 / 25.4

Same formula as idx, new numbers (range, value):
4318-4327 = 23.6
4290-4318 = 16.6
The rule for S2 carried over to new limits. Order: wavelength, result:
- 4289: 22.3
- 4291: 22.2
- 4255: 26.3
